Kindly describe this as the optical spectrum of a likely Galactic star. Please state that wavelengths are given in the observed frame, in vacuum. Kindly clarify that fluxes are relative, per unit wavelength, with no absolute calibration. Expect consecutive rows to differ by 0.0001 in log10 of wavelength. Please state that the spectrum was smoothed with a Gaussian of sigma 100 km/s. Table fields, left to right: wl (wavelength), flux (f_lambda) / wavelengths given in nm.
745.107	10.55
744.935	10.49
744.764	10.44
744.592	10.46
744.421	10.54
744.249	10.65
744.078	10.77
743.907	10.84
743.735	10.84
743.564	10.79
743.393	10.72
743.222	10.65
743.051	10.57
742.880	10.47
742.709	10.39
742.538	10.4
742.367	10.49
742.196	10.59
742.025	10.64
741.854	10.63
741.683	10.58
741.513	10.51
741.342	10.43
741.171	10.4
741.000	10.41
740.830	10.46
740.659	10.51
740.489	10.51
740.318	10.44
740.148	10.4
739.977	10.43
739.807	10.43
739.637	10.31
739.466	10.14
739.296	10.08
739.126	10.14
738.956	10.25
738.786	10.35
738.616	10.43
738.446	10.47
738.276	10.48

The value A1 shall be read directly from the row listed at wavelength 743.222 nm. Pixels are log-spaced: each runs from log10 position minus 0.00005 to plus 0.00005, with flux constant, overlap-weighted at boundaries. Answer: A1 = 10.65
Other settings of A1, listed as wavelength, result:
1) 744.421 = 10.54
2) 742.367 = 10.49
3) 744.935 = 10.49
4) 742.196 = 10.59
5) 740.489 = 10.51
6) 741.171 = 10.4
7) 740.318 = 10.44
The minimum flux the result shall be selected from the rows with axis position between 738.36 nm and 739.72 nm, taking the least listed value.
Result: 10.08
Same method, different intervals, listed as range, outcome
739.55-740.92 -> 10.31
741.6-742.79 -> 10.39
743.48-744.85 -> 10.44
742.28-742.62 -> 10.4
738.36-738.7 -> 10.43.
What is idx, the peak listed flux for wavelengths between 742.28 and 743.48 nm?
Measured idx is 10.72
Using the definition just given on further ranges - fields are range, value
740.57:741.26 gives 10.51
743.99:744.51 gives 10.77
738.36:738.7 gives 10.47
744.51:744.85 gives 10.46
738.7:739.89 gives 10.43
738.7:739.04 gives 10.35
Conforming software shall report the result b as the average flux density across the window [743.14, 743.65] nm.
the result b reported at 10.7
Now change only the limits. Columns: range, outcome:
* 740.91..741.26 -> 10.4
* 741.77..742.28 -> 10.6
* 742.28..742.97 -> 10.4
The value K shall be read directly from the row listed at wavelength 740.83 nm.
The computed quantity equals 10.46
